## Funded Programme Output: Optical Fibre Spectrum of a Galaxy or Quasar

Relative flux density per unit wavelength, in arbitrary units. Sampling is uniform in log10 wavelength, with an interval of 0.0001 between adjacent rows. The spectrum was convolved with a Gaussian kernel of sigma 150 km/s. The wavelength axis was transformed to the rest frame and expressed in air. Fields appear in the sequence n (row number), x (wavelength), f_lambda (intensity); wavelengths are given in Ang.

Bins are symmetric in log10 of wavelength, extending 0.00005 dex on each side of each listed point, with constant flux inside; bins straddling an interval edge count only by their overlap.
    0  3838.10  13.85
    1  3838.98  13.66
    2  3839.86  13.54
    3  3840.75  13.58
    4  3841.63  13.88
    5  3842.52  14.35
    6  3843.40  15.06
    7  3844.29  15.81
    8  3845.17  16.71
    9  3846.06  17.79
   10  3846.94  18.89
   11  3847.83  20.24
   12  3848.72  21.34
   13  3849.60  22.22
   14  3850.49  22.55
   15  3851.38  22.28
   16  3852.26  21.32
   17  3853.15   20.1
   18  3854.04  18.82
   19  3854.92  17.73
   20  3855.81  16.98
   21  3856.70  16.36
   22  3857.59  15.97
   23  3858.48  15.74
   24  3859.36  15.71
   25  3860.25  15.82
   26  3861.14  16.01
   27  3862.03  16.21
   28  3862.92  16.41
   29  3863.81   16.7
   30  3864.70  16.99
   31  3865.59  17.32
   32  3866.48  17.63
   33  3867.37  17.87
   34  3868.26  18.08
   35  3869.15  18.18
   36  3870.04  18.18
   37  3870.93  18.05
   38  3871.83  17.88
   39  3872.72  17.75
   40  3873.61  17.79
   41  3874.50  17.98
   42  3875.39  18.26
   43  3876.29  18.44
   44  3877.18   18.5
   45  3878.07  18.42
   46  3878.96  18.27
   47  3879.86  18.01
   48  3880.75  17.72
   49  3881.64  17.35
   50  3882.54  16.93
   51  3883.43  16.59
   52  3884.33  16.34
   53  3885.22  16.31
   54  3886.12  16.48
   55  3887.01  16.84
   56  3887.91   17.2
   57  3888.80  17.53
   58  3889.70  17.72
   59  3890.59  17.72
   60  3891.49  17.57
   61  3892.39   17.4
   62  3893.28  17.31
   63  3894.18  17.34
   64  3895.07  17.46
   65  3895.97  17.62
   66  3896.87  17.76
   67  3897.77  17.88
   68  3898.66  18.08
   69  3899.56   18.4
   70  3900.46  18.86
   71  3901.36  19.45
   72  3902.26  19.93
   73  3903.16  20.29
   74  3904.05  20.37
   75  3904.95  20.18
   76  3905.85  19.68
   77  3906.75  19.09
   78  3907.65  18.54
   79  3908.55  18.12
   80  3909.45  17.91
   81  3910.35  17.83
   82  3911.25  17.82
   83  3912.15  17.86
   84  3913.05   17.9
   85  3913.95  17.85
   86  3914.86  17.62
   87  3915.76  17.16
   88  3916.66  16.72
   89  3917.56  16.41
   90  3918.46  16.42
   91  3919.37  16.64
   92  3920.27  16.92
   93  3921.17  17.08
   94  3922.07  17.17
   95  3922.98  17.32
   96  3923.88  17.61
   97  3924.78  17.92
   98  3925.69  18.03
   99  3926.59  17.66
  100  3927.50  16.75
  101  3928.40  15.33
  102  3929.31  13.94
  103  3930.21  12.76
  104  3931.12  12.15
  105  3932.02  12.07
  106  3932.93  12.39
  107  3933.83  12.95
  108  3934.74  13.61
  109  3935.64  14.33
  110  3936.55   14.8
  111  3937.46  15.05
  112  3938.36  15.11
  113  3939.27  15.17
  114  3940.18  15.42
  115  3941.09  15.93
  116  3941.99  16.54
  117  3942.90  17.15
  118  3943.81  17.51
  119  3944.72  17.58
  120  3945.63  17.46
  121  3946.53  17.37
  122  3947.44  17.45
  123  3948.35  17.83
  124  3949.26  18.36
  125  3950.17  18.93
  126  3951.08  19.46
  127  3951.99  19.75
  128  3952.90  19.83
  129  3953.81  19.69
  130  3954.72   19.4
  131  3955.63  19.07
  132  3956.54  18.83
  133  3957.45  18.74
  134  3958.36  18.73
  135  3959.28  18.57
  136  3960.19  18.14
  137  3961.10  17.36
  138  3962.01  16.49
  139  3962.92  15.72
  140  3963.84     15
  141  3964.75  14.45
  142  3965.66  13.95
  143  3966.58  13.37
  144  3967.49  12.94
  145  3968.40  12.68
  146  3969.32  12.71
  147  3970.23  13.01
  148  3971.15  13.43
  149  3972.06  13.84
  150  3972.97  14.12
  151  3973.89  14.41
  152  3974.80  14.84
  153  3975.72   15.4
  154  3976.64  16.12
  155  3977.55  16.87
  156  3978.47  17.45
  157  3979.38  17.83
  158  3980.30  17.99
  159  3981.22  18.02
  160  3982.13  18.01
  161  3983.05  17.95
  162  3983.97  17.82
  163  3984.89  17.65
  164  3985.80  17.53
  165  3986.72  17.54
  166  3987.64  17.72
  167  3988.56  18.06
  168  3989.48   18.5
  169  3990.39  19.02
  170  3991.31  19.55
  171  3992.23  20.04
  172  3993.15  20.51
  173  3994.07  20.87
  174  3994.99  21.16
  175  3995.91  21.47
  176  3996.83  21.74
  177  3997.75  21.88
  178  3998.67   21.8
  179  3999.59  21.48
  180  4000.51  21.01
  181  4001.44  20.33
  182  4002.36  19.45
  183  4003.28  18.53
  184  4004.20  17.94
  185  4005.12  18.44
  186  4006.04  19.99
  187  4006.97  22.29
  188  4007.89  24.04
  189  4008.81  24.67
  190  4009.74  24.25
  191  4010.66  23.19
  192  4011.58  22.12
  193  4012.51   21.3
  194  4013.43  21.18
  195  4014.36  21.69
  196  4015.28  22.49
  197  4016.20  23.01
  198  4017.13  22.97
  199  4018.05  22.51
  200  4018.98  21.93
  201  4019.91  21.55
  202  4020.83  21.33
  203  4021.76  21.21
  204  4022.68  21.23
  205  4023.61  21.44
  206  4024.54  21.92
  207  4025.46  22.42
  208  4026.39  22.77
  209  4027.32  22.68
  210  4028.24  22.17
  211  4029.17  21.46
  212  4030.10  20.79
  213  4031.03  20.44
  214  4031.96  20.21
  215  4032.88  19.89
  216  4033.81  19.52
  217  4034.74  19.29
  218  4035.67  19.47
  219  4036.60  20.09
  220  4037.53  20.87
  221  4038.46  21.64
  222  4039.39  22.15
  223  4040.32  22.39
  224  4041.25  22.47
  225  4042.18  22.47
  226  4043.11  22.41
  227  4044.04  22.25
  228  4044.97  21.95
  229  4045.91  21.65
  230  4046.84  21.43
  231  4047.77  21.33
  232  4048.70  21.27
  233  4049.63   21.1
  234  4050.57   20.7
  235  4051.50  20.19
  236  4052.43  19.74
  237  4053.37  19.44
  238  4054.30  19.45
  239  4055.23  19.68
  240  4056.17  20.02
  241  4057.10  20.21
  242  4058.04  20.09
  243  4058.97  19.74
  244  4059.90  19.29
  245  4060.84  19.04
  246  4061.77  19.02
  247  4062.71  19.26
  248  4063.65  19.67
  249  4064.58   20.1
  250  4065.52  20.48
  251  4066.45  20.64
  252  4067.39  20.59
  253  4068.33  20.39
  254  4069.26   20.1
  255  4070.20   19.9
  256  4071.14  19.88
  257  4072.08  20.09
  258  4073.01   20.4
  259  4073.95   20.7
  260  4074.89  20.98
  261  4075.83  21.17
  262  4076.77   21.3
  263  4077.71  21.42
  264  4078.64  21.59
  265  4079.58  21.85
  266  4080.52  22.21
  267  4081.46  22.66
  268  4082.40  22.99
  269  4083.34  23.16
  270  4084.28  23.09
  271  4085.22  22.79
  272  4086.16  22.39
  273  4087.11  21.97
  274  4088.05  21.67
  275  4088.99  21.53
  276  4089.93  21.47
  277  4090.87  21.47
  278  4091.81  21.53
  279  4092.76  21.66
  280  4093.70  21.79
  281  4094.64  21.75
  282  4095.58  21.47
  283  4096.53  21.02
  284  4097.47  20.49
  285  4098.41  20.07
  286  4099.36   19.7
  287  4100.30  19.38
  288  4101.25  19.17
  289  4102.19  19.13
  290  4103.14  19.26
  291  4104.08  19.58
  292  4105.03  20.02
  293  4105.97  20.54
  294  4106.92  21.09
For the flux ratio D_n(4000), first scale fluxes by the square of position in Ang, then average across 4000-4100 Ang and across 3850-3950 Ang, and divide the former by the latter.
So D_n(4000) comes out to 1.3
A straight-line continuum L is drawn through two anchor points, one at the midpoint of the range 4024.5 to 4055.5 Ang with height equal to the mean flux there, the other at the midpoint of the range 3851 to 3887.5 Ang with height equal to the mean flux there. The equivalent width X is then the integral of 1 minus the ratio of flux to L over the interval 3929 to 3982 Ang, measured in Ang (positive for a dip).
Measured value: 9.0 Ang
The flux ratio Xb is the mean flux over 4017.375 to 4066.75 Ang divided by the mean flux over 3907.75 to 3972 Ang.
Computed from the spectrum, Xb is 1.27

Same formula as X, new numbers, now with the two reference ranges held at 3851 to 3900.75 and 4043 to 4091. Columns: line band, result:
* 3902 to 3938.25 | 3.2 Ang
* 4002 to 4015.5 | -1.0 Ang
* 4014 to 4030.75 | -1.5 Ang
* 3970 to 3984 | 2.4 Ang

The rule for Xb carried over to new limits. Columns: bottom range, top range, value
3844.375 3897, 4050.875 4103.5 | 1.16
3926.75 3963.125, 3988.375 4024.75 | 1.28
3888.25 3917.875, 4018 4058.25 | 1.16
